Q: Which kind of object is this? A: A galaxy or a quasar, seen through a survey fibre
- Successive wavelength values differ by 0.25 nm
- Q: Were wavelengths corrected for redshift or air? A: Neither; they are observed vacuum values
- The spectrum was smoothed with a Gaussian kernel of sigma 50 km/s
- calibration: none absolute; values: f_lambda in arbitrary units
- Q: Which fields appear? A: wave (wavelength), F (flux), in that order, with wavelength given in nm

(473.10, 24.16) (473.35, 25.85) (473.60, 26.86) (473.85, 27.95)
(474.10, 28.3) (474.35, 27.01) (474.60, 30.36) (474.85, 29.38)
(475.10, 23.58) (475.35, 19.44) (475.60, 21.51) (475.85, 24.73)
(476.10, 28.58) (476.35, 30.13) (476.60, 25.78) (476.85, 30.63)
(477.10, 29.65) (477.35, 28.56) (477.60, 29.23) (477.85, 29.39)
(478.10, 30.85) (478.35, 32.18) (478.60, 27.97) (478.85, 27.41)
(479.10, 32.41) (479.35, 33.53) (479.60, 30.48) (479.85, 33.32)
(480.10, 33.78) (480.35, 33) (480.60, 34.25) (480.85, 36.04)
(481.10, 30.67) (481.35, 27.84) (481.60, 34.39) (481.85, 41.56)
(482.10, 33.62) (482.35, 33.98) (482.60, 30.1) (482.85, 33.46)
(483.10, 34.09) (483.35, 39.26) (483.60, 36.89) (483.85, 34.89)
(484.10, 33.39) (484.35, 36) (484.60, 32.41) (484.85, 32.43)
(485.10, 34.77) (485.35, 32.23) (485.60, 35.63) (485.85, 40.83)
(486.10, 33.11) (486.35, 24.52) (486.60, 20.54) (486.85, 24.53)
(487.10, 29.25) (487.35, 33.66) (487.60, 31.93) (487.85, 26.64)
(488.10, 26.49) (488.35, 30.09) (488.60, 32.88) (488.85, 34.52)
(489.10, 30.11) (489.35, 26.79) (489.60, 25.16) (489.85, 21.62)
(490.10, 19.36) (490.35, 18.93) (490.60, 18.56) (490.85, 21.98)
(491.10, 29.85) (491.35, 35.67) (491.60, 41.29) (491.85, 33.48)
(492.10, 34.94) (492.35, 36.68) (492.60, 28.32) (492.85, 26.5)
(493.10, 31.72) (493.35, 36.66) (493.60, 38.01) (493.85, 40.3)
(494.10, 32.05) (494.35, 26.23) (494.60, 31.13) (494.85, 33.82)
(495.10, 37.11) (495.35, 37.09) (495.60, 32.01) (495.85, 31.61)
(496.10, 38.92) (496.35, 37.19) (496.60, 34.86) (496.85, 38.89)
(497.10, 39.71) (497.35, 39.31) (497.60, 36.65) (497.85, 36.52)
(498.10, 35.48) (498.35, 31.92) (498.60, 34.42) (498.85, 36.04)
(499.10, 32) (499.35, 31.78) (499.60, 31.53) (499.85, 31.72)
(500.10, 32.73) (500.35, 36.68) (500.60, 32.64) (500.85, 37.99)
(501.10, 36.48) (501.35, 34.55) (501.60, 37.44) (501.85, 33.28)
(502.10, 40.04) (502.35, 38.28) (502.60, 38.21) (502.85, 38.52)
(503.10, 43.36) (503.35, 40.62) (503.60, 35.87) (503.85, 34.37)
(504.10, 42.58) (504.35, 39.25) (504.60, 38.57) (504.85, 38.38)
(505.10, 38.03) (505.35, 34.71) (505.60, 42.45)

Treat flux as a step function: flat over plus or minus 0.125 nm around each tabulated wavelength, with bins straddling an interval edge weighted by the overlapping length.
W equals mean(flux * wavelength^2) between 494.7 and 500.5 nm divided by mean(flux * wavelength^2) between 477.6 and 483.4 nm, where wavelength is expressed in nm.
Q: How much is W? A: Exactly 1.2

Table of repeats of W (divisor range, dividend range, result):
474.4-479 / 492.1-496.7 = 1.31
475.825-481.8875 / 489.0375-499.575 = 1.11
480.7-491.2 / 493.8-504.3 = 1.23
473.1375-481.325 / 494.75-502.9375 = 1.34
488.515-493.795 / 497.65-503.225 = 1.24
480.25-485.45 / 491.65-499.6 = 1.07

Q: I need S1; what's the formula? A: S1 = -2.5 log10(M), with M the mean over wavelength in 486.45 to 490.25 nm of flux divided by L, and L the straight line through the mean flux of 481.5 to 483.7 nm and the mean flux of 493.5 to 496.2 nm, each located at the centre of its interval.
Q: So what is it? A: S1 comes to 0.26 mag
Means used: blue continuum 35.3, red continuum 34.3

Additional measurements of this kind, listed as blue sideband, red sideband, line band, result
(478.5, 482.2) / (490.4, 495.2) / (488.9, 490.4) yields 0.30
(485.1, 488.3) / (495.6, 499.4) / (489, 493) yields 0.15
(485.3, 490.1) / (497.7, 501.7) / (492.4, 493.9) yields -0.06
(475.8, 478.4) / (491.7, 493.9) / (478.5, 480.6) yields -0.06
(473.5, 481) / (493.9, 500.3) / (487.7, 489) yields 0.07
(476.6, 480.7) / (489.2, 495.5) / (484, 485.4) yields -0.10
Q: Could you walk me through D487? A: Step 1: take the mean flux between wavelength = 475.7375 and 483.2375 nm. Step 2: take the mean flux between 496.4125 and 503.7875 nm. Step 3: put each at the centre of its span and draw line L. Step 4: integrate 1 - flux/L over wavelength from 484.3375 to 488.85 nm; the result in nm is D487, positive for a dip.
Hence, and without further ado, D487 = 0.28 nm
